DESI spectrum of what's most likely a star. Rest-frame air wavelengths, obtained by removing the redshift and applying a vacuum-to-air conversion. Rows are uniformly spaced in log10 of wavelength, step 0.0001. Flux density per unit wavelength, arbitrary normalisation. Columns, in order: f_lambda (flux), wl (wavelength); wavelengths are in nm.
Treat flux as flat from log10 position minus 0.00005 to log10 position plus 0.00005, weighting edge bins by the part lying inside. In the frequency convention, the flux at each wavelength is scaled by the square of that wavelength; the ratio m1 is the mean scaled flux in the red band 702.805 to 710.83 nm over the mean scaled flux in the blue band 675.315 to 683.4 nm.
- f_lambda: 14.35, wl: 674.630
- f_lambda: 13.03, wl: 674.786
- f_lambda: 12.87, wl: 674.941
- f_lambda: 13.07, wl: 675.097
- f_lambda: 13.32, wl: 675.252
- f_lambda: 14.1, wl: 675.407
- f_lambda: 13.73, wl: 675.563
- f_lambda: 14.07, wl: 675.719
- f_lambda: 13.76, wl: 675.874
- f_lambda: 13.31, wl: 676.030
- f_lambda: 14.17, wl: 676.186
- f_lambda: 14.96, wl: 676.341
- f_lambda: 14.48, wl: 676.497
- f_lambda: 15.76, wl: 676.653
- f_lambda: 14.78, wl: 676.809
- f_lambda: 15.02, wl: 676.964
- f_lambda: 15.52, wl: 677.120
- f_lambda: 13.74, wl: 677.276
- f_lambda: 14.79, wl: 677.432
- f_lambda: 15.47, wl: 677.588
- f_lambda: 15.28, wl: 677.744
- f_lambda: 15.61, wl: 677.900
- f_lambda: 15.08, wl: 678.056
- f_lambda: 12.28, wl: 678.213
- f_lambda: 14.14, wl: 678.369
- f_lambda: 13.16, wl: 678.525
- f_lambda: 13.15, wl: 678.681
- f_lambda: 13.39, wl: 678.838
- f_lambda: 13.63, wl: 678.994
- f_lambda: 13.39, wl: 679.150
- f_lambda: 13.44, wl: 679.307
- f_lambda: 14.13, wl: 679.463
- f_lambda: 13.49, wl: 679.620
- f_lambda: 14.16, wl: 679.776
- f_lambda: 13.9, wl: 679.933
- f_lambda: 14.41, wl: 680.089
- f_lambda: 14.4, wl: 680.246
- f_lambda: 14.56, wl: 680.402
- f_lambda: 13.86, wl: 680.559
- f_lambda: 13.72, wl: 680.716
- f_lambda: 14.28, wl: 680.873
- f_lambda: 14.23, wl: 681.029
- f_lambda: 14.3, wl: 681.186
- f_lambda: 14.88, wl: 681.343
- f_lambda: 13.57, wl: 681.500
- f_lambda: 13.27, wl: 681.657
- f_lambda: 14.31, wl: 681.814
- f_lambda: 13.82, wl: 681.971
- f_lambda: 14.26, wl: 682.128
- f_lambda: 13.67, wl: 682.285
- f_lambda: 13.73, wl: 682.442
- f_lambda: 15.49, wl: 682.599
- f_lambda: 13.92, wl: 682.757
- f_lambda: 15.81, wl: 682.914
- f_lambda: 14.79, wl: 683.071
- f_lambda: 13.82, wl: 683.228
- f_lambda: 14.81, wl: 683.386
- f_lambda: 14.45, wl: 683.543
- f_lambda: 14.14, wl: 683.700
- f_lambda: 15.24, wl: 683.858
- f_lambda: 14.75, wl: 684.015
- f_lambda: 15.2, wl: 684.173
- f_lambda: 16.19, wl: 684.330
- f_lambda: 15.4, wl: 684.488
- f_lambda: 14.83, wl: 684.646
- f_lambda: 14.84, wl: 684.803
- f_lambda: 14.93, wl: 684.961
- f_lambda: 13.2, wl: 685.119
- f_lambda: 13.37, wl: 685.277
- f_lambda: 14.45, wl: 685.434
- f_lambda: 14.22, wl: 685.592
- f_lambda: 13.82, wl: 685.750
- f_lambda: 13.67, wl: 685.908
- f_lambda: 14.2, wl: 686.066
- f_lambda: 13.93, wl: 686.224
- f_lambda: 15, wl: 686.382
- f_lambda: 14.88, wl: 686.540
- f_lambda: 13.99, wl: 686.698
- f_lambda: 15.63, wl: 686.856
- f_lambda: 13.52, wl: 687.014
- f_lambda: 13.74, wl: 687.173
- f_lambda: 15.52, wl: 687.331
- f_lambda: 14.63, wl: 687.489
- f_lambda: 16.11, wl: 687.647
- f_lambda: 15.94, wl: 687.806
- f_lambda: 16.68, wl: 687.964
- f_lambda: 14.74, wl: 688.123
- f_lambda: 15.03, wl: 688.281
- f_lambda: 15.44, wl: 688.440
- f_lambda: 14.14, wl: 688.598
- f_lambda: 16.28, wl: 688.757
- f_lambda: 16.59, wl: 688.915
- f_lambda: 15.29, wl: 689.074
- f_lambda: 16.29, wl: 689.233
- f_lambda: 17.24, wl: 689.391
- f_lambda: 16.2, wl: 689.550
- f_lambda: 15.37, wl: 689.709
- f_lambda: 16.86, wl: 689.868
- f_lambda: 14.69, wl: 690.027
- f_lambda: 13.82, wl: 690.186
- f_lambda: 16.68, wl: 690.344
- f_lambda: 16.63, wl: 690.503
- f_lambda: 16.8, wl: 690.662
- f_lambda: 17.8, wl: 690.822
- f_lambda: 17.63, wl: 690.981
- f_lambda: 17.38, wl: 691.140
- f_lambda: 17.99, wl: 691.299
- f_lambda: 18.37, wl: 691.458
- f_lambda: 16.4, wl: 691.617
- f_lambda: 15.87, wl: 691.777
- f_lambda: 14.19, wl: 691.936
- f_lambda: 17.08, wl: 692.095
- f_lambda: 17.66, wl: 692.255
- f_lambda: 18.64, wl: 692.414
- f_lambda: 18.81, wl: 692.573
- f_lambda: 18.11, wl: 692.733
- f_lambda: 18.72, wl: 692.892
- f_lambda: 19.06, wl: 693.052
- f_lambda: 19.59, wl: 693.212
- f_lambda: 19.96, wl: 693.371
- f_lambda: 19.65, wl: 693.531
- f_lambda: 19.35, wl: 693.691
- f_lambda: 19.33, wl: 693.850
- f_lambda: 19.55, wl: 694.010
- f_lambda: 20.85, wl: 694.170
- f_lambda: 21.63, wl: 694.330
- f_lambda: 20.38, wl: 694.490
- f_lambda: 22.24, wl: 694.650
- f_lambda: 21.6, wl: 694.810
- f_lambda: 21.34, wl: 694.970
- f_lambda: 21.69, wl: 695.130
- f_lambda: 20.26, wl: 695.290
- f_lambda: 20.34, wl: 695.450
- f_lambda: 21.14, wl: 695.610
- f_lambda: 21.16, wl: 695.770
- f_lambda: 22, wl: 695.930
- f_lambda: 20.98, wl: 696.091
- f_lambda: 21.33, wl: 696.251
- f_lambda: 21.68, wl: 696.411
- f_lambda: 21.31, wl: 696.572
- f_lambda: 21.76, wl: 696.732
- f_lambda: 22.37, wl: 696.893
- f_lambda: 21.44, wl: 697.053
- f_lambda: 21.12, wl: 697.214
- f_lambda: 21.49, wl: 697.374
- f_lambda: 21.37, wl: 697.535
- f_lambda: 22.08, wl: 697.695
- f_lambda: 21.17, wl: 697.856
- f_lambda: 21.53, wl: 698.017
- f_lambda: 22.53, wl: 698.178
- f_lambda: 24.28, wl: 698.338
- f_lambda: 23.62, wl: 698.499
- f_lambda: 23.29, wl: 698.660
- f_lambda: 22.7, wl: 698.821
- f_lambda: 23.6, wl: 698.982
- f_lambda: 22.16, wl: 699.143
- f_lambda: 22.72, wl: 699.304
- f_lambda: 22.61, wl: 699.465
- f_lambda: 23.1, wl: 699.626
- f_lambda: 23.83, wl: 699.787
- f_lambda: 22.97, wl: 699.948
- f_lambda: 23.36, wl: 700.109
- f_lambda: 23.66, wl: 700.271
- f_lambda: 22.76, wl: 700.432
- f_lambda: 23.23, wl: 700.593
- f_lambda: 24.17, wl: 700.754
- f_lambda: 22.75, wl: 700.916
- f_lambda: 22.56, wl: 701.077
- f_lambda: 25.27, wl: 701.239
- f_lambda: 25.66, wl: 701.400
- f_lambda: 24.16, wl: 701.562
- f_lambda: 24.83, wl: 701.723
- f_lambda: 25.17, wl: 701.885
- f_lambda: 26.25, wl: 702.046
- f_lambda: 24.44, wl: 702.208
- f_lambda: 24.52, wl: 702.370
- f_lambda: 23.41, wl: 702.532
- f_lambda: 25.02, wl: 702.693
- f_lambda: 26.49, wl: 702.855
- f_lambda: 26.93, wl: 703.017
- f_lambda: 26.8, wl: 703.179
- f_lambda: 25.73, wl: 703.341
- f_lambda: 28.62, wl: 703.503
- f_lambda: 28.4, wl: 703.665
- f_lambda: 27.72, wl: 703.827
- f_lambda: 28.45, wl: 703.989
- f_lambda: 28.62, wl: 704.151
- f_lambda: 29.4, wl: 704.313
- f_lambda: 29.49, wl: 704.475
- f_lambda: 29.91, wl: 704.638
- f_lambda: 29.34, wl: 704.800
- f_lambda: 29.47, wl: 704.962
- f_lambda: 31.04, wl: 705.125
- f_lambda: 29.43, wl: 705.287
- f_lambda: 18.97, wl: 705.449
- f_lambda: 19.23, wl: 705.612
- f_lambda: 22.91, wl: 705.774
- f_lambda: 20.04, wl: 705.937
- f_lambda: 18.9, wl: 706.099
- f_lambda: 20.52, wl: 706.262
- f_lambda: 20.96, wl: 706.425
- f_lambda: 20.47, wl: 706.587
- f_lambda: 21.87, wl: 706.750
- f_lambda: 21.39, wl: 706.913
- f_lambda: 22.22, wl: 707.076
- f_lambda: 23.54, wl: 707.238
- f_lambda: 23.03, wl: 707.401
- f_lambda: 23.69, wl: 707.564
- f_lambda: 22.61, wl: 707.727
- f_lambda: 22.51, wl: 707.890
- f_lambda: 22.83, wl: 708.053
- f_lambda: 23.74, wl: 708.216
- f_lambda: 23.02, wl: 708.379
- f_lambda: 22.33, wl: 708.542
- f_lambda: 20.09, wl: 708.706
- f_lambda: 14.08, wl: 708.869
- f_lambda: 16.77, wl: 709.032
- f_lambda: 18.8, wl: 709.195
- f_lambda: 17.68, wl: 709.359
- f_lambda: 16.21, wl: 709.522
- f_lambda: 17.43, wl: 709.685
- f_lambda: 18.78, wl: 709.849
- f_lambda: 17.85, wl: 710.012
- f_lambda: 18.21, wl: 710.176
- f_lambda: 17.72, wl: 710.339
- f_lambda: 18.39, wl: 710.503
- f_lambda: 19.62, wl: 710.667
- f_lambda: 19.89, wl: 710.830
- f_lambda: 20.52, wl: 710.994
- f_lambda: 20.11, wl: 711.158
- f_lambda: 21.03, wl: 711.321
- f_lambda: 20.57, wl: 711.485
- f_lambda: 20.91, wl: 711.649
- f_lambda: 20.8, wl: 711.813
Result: 1.74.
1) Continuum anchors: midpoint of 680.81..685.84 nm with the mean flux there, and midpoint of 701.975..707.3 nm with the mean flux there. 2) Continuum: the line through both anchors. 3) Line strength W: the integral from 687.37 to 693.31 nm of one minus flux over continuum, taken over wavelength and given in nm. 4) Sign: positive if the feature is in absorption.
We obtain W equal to 0.45 nm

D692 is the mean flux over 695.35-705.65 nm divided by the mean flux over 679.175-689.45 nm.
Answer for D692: 1.66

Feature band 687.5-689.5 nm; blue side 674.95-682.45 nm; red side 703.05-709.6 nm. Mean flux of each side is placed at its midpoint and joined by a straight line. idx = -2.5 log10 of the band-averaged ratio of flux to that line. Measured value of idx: 0.110 mag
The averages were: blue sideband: 14.1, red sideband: 23.5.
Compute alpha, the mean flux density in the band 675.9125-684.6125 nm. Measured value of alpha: 14.4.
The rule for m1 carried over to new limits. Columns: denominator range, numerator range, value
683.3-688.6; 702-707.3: 1.80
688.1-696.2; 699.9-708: 1.40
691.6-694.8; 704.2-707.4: 1.32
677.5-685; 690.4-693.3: 1.27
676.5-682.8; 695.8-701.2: 1.67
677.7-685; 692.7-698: 1.52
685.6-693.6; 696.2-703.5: 1.49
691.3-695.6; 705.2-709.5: 1.14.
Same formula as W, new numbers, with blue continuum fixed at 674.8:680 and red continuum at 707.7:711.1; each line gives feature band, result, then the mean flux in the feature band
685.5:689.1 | 0.19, 14.9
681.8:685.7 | 0.15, 14.5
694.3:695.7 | -0.34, 21.2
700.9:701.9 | -0.35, 24.4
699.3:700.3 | -0.30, 23.2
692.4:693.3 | -0.12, 18.9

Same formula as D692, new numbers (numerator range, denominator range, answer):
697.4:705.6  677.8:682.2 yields 1.79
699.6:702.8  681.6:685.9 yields 1.67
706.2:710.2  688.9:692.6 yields 1.23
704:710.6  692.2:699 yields 1.05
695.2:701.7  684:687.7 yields 1.55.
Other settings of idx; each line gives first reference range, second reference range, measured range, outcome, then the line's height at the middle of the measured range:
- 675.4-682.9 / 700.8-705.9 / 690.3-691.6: 0.15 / 20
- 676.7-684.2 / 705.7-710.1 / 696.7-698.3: -0.20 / 18.2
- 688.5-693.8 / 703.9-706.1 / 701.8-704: -0.05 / 25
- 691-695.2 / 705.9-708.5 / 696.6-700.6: -0.12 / 20.2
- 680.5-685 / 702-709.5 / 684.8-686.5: 0.11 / 15.7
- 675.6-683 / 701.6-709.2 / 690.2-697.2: 0.02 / 19.7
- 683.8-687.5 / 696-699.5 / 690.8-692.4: 0.07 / 18.3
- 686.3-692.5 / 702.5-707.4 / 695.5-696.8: -0.08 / 20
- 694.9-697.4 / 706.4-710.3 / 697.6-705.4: -0.20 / 20.9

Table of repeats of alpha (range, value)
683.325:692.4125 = 15.5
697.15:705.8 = 24.7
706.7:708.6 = 22.8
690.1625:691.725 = 17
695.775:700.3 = 22.3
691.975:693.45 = 18.5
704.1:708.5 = 24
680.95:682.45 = 14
